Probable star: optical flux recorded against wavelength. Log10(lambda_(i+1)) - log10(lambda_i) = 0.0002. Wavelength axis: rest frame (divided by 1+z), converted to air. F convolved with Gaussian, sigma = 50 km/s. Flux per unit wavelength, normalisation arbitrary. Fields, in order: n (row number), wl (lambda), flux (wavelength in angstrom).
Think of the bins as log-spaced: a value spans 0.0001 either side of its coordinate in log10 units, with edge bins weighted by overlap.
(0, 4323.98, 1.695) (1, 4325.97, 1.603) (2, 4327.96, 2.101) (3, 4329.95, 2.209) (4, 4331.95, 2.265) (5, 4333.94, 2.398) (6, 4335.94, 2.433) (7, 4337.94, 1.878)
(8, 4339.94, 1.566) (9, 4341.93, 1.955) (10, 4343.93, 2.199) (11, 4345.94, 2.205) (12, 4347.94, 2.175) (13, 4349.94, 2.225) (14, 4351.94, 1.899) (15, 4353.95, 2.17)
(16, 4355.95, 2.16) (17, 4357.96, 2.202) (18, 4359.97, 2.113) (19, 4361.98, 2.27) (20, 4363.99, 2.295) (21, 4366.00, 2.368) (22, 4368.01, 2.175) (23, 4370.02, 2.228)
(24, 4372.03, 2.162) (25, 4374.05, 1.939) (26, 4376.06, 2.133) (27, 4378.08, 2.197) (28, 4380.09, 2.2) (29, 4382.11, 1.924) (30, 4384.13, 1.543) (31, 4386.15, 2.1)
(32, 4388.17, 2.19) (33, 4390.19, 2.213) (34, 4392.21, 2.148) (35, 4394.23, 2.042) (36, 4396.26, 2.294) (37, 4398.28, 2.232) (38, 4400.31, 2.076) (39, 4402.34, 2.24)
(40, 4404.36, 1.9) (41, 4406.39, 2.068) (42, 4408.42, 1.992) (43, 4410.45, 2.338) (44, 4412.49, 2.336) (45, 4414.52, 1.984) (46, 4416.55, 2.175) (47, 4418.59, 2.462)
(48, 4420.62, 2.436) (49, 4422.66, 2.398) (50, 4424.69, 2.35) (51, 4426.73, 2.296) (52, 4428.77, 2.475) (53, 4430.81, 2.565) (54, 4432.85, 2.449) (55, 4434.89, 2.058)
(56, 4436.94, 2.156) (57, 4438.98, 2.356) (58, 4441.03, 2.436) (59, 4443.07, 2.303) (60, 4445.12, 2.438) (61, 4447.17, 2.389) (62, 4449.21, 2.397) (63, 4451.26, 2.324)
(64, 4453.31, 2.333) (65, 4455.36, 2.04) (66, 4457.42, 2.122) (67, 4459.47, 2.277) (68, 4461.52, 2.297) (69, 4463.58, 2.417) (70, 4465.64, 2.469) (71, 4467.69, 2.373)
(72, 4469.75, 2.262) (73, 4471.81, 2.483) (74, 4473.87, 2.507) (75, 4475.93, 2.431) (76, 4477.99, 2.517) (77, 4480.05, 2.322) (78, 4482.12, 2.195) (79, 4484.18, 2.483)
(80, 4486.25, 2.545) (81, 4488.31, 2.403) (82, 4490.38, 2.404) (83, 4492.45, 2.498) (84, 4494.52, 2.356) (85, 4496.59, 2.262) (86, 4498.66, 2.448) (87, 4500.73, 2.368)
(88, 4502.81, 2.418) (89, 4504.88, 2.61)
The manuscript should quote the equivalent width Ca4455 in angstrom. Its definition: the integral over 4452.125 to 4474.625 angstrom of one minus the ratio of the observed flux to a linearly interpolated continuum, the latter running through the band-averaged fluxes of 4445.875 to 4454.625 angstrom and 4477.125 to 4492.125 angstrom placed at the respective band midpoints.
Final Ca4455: 0.5 angstrom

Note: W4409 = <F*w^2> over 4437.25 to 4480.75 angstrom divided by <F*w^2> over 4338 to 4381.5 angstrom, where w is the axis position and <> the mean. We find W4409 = 1.2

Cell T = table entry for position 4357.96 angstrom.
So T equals 2.202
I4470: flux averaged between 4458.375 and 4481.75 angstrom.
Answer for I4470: 2.39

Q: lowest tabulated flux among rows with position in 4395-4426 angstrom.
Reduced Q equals 1.9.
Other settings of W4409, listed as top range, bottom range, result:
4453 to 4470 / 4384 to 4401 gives 1.11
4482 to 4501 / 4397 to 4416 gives 1.17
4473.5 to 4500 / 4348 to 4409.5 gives 1.19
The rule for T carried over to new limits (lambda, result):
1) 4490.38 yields 2.404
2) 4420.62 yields 2.436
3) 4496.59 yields 2.262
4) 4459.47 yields 2.277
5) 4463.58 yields 2.417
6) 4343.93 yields 2.199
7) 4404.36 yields 1.9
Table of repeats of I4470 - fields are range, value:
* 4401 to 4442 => 2.27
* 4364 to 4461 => 2.22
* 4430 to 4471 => 2.32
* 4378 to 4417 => 2.11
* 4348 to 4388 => 2.12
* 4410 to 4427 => 2.31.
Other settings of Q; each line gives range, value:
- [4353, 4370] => 2.113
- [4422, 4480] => 2.04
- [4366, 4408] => 1.543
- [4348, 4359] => 1.899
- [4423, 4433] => 2.296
